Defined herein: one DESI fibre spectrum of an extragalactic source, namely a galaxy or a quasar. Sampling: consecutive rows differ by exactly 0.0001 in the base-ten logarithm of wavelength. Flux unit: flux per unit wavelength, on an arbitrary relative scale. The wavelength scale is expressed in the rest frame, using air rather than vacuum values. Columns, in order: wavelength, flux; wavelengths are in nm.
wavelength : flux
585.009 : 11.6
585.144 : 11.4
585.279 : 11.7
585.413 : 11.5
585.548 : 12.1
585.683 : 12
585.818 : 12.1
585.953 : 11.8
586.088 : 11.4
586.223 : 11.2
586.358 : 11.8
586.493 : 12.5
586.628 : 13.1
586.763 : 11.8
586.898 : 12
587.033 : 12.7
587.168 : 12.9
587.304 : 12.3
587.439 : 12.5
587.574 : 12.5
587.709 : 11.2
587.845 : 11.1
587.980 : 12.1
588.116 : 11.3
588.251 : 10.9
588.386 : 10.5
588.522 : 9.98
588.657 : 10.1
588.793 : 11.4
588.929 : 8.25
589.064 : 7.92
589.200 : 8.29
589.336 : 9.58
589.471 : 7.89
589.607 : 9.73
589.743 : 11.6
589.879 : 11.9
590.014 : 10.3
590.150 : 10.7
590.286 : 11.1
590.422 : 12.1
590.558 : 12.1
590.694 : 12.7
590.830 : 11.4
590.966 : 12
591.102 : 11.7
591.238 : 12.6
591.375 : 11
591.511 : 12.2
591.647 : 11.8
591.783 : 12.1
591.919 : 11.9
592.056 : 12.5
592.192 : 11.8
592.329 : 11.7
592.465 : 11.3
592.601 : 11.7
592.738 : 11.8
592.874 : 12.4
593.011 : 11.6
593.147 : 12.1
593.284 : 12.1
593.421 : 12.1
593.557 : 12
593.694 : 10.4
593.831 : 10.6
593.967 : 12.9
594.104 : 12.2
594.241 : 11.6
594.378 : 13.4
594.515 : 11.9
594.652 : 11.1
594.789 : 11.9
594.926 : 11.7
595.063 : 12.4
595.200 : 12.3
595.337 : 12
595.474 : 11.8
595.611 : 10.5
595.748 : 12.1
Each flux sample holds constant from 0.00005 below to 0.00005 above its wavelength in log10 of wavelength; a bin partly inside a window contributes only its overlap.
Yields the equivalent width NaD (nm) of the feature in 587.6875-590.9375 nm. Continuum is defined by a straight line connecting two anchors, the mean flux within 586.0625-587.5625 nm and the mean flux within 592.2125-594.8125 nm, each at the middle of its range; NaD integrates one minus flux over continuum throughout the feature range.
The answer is 0.399 nm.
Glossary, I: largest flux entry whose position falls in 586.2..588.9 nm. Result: 13.1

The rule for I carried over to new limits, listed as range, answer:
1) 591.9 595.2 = 13.4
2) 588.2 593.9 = 12.7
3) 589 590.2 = 11.9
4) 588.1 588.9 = 11.4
